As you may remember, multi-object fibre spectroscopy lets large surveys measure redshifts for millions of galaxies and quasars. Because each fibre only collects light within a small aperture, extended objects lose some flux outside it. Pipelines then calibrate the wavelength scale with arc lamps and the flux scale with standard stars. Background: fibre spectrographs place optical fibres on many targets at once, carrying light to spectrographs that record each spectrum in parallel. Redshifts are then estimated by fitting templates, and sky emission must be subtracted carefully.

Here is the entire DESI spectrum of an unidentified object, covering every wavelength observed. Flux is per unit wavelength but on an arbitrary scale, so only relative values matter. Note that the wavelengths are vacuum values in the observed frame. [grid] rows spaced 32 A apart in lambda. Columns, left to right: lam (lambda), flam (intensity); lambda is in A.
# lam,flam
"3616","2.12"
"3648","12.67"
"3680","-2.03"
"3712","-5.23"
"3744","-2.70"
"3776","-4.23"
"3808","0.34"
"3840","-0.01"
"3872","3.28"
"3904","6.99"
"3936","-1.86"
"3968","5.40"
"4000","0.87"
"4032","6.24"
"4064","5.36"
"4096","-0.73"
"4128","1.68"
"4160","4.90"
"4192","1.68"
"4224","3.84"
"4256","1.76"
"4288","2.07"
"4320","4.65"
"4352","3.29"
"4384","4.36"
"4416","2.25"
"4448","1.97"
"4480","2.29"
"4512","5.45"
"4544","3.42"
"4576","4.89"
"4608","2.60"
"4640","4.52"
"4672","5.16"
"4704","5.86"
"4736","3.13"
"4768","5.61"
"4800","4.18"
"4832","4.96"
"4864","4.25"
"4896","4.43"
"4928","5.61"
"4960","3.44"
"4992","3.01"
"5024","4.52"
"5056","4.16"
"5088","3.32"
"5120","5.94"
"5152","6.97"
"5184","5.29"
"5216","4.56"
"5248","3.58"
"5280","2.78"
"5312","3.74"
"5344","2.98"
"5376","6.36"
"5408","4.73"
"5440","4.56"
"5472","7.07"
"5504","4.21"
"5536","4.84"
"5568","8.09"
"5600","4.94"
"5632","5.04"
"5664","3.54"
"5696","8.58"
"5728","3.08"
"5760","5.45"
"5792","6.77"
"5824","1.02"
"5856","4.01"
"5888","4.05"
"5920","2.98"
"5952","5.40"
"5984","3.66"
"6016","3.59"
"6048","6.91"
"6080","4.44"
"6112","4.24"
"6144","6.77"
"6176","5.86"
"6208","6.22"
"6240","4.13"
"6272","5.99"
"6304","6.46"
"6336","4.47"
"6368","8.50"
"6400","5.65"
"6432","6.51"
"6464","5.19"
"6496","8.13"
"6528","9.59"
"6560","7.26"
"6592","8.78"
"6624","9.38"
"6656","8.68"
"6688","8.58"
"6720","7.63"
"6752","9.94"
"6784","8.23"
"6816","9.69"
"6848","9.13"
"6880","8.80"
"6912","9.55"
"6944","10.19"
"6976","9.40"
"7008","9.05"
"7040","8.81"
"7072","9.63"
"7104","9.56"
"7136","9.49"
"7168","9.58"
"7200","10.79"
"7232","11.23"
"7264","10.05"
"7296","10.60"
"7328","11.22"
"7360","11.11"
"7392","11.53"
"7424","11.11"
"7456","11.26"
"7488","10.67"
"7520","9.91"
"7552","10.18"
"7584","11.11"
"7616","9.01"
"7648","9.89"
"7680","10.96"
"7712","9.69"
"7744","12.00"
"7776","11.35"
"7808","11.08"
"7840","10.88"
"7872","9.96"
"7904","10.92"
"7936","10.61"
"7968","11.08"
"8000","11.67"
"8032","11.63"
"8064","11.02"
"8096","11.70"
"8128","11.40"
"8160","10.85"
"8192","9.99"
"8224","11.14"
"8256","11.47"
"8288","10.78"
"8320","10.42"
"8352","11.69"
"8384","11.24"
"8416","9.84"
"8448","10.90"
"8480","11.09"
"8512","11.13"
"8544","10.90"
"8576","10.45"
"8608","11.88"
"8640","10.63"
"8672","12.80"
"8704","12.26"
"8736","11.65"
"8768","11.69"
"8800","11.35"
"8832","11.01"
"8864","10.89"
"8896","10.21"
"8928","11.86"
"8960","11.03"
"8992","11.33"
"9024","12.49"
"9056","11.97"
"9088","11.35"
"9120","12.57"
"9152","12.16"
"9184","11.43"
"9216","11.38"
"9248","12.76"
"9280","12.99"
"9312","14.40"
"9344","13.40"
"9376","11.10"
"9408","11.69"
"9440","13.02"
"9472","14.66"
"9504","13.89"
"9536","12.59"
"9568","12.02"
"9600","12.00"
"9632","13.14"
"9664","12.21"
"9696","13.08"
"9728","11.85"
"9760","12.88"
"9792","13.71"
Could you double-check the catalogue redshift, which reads 0.624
